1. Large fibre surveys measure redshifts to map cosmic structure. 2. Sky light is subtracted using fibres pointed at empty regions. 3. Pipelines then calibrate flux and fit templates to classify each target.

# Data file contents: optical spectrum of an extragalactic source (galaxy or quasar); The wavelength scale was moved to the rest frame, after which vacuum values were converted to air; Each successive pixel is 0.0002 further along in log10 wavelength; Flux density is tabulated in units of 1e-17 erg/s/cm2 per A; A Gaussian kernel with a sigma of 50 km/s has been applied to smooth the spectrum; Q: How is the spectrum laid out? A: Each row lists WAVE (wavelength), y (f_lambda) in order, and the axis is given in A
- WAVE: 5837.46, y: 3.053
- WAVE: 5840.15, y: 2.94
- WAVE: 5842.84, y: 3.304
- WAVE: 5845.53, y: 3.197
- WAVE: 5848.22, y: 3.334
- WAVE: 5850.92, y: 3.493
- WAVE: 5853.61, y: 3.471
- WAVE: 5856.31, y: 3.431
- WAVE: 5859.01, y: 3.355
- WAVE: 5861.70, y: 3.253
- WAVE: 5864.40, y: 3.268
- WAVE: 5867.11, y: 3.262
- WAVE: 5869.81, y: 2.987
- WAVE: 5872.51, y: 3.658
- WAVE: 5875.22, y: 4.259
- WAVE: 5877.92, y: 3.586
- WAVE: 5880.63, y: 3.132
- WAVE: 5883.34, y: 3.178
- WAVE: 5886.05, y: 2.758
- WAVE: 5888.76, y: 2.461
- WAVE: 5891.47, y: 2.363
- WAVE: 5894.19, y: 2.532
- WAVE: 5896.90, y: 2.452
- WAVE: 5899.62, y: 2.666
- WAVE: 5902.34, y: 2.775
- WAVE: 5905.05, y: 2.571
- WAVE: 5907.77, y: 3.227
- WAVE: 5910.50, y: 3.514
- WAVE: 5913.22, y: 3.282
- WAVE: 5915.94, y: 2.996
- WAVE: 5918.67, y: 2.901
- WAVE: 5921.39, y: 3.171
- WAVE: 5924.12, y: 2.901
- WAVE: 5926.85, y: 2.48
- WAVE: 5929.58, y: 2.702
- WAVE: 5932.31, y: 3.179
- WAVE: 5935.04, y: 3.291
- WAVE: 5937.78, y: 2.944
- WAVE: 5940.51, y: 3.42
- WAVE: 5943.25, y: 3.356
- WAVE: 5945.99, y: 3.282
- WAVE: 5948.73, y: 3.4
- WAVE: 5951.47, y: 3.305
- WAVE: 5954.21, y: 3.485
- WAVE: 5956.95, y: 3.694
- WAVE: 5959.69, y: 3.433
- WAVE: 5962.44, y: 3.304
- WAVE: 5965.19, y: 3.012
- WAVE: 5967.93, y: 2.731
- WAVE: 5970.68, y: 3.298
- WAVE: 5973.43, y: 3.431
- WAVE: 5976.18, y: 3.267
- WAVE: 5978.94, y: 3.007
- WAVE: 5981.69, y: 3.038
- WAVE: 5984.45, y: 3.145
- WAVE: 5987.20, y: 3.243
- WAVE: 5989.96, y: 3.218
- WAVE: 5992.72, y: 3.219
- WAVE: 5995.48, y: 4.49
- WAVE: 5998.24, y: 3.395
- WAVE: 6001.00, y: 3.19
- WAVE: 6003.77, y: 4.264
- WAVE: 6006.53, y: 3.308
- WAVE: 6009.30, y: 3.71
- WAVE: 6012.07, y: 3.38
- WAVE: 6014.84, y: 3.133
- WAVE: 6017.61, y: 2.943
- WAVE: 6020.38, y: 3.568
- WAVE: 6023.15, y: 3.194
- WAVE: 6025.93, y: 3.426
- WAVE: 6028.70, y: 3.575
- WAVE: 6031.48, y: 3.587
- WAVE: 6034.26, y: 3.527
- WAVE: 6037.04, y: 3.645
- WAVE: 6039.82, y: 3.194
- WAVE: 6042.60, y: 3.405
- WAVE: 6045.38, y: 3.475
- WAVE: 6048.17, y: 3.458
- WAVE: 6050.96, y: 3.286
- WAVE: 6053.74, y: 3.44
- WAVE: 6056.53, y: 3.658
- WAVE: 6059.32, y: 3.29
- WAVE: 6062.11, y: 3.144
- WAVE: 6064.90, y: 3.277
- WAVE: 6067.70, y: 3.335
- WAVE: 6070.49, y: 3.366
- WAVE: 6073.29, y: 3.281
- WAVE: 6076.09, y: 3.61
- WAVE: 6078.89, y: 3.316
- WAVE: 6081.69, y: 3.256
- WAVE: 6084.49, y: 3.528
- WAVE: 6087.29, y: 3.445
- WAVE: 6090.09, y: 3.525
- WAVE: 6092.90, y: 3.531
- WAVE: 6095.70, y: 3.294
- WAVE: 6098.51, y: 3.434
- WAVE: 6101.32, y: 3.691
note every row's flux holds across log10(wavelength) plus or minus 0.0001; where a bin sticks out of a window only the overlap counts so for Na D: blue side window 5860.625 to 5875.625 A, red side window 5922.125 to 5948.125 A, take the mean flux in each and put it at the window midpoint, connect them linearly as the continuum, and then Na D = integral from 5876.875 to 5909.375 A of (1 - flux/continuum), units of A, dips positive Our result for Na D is 4.7 A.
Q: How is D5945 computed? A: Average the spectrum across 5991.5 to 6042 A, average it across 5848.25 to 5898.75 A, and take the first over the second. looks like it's 1.10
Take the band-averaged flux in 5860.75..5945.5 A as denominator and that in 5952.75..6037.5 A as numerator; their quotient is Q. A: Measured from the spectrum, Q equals 1.11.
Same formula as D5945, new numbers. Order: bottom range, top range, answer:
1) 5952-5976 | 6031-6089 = 1.03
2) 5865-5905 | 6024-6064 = 1.15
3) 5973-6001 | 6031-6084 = 1.02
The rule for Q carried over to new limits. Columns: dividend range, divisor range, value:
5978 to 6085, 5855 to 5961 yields 1.09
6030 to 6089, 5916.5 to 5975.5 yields 1.07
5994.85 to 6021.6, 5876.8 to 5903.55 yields 1.26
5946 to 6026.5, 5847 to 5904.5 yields 1.07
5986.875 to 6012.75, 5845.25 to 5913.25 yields 1.14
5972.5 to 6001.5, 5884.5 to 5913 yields 1.21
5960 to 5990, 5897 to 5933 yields 1.08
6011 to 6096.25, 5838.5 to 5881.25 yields 1.01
